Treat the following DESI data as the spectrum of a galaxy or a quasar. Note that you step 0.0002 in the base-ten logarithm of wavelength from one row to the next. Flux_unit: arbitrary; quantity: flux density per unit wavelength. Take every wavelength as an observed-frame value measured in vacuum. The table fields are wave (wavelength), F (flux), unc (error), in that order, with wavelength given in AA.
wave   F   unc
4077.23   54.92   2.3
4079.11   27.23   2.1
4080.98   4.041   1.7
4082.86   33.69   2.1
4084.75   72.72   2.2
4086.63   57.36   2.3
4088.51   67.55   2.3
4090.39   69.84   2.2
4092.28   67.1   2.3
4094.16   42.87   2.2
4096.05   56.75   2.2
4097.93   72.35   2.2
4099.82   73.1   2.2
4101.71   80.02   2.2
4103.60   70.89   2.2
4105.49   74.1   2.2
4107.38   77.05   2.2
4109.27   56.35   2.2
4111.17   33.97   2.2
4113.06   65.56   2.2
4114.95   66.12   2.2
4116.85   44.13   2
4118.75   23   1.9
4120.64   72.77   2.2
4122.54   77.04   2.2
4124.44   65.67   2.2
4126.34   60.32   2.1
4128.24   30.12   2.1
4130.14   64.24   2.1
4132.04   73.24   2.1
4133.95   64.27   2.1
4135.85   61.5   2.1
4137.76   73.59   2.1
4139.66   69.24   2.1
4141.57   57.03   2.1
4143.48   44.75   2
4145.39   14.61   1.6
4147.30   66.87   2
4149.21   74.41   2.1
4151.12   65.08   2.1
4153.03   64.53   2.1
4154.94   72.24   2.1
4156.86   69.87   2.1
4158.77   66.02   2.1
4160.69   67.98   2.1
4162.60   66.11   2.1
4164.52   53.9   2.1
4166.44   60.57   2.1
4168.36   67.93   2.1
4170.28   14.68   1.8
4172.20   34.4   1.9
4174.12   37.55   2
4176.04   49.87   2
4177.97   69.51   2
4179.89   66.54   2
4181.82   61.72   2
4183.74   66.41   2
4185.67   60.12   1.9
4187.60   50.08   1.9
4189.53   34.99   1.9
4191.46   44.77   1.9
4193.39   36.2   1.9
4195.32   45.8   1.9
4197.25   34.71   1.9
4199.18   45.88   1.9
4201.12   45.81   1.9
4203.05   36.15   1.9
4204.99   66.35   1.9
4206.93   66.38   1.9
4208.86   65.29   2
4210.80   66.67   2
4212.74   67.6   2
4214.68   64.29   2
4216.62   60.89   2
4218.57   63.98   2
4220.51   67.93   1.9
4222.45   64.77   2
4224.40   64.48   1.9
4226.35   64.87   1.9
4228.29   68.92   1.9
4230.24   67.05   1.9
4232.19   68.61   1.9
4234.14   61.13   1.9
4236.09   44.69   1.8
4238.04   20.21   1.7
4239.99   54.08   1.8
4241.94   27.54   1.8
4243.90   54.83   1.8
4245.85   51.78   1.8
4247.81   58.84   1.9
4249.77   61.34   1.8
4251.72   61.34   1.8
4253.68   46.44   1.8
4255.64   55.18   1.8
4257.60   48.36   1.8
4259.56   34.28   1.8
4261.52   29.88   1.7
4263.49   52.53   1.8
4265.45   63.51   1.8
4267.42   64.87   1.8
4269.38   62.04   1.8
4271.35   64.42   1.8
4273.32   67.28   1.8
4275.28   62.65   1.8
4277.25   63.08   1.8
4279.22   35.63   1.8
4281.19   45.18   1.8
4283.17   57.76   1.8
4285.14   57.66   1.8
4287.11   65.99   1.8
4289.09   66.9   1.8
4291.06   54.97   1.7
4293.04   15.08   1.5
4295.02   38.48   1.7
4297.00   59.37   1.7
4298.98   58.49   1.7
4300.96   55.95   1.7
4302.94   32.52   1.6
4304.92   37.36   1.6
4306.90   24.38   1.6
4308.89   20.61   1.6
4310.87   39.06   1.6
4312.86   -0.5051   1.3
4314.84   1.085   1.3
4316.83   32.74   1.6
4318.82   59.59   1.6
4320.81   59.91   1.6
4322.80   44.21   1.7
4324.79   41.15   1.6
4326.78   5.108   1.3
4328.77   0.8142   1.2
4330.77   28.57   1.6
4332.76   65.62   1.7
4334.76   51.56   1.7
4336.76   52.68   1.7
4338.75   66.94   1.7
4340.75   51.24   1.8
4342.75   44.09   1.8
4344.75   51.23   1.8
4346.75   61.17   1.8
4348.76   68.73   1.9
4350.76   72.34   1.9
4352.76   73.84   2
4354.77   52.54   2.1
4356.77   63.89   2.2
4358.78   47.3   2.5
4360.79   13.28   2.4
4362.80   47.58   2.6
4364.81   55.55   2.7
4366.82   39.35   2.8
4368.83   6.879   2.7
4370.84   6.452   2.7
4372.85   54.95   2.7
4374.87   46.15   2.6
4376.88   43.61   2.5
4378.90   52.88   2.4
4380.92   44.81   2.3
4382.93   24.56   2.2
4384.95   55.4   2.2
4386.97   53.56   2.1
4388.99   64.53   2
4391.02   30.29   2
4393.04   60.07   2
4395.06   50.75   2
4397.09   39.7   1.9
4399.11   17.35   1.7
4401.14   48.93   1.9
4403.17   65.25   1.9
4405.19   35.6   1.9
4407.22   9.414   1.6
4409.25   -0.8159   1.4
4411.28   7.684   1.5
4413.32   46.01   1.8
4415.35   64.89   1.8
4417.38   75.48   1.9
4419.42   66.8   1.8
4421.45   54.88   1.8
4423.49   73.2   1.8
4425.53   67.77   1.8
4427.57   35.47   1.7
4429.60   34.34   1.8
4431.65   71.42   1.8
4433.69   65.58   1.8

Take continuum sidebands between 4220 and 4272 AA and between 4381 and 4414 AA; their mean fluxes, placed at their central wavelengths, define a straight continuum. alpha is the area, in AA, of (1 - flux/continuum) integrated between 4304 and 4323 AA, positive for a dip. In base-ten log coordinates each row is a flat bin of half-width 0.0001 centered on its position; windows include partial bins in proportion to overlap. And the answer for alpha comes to 6.39 AA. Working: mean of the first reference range 54.8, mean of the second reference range 38.1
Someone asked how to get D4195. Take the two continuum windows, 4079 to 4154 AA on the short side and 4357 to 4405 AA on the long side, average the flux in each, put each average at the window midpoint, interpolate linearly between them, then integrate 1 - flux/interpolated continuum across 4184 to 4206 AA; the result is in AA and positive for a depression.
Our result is 3.1 AA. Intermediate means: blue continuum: 58.7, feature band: 46.2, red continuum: 42.4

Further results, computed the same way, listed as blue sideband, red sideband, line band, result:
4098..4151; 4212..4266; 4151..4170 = -1.48 AA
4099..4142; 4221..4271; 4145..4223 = 2.56 AA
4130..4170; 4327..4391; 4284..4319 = 7.77 AA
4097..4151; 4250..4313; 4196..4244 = -2.55 AA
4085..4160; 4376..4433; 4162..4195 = 4.23 AA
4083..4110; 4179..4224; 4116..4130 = 2.10 AA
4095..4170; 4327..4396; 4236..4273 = 1.89 AA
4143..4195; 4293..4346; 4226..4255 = -4.01 AA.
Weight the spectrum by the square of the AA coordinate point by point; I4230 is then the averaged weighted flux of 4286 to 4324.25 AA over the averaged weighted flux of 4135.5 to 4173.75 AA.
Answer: 0.75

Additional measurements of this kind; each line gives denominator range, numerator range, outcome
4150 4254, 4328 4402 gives 0.89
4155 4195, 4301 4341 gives 0.71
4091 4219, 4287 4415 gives 0.79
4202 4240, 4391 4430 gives 0.81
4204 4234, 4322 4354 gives 0.79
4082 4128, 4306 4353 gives 0.76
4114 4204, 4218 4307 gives 1.02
